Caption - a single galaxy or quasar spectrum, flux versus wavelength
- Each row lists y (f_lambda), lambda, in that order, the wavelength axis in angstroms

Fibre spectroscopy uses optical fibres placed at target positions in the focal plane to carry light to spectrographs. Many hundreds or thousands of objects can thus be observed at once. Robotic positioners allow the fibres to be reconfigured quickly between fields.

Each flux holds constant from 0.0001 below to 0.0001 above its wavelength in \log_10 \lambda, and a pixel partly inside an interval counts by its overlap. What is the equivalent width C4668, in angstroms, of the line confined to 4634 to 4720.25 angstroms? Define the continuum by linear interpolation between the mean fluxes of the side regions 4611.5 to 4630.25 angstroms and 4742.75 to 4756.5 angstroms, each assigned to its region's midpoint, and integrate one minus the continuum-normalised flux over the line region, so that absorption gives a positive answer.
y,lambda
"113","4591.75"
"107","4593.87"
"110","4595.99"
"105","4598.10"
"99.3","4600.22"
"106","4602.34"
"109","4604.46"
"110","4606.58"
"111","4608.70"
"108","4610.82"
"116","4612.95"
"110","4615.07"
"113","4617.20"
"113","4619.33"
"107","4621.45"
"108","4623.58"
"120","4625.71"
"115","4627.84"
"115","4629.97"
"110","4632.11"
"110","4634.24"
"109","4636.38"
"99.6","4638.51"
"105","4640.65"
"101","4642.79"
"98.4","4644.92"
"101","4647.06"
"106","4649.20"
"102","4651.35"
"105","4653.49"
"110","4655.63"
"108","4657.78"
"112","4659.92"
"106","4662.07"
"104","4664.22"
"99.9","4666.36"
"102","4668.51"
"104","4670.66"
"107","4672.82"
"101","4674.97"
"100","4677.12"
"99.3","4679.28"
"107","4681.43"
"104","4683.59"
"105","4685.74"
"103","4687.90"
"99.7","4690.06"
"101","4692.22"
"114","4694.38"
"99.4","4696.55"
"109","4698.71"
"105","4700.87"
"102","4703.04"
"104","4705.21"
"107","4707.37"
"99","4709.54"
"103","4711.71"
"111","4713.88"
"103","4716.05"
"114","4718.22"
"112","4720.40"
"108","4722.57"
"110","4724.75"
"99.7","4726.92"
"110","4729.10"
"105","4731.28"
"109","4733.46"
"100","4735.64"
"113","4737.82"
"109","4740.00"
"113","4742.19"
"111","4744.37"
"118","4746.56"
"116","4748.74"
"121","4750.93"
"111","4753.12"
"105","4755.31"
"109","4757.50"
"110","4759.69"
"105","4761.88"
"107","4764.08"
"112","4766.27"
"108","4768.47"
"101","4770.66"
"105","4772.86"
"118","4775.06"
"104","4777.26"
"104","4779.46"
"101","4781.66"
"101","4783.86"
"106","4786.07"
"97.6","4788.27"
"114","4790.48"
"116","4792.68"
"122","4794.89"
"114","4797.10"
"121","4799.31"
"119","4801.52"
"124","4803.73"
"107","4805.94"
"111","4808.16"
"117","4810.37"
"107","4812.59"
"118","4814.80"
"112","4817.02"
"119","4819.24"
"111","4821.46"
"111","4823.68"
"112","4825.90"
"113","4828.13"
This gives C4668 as 6.6 angstroms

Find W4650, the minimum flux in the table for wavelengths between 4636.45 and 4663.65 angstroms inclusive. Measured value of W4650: 98.4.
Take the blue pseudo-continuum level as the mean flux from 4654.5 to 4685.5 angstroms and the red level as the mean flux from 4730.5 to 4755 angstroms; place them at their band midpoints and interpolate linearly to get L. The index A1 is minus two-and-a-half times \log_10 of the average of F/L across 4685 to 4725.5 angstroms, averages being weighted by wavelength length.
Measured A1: 0.02 mag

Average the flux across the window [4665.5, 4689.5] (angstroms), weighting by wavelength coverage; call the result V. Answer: 103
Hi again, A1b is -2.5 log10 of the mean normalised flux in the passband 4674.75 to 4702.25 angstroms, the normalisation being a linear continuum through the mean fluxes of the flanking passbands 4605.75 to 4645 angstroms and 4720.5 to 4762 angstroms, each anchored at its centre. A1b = 0.061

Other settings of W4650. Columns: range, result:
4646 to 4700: 99.3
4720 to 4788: 99.7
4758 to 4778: 101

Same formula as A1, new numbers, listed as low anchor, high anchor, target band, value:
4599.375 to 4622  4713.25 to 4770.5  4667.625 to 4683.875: 0.07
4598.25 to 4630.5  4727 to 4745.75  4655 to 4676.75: 0.05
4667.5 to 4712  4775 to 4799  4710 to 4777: -0.03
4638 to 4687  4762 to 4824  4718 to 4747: -0.01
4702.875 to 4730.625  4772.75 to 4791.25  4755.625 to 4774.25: -0.01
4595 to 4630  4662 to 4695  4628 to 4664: 0.00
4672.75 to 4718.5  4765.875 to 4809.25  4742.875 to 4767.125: -0.03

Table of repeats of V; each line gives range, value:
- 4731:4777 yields 110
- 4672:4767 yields 107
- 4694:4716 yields 105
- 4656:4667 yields 106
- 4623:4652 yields 107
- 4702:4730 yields 106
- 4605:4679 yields 107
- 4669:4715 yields 104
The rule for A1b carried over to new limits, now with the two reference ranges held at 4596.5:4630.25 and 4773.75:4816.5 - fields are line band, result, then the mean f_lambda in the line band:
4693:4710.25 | 0.06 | 105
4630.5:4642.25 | 0.04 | 107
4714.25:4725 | 0.02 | 109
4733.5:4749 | 0.00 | 111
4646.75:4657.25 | 0.05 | 105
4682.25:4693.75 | 0.08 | 103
